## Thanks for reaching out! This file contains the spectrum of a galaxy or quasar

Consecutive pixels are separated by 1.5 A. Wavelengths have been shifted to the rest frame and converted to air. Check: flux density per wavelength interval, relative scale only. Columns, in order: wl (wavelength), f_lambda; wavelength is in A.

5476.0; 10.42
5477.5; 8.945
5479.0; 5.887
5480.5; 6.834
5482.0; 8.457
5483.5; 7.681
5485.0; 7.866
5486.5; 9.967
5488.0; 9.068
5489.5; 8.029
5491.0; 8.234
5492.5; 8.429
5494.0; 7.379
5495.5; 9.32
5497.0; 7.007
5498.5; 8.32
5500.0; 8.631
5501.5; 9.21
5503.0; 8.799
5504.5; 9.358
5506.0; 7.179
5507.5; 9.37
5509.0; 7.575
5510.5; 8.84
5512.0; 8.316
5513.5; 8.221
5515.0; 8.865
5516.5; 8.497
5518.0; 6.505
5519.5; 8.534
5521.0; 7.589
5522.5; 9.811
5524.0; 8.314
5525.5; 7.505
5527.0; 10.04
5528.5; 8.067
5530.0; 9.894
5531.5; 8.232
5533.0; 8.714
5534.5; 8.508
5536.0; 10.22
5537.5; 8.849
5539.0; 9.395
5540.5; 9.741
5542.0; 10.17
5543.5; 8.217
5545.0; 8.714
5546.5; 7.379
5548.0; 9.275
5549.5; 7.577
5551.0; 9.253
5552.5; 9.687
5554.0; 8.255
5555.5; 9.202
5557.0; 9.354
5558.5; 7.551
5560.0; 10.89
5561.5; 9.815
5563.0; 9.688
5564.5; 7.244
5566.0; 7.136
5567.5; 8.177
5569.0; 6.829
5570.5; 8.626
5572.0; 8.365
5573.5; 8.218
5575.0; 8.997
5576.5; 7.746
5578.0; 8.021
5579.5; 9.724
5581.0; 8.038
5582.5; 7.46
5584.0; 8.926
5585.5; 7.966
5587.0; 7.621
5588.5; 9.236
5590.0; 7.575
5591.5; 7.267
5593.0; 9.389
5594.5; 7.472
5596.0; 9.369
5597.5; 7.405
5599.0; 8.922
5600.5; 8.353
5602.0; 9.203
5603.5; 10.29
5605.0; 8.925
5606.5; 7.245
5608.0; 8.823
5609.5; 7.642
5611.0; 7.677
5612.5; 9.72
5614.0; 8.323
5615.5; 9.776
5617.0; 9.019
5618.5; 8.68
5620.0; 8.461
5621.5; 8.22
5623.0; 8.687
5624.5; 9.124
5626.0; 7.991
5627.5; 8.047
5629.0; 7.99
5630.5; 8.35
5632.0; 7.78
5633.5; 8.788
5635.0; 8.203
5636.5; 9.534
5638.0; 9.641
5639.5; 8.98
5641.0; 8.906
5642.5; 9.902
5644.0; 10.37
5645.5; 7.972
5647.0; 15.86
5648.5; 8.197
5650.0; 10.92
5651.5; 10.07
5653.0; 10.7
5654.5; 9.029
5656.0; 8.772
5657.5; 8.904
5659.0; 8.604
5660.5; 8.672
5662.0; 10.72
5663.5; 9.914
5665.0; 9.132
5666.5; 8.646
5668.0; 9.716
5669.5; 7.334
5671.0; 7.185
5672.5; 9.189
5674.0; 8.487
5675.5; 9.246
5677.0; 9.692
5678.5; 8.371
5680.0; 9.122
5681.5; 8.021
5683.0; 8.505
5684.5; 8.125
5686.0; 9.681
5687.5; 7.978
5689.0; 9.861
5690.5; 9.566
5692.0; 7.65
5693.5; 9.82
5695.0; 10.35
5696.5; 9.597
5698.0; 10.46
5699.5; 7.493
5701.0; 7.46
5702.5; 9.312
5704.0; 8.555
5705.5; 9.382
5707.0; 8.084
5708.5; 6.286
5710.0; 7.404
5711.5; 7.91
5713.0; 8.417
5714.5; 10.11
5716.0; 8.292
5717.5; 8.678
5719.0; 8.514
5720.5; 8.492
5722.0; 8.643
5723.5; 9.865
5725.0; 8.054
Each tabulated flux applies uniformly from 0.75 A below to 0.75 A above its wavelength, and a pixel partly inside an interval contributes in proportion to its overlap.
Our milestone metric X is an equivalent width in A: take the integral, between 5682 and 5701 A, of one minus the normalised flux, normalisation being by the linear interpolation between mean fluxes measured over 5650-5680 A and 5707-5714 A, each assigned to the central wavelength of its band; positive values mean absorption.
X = -1.7 A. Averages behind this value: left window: 9.12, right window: 7.66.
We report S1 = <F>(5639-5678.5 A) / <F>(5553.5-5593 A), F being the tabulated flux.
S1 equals 1.12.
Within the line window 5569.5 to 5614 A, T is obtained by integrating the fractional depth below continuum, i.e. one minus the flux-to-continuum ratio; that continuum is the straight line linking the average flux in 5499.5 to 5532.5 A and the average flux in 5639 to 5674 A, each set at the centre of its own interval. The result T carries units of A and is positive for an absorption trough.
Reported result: 3.0 A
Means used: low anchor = 8.52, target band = 8.41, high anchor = 9.45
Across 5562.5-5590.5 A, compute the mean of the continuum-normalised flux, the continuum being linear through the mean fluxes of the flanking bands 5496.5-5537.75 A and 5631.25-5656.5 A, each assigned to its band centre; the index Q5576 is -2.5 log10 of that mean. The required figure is 0.11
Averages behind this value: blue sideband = 8.54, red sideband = 9.63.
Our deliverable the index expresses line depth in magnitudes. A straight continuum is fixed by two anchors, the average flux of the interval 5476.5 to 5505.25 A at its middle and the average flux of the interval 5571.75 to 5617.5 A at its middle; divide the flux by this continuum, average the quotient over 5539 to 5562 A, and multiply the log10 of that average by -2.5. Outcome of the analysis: -0.08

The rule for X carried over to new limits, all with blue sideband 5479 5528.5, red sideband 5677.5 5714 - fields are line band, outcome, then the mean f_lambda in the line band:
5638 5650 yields -2.1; 10.1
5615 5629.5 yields -0.1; 8.59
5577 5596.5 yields 0.4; 8.29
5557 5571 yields -0.1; 8.49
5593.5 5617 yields -0.4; 8.63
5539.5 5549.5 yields -0.5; 8.83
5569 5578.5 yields 0.3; 8.22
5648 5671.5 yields -1.6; 9.19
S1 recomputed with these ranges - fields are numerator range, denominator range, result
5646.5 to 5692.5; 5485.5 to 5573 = 1.07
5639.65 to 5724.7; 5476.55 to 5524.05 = 1.09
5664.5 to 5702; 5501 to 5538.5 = 1.03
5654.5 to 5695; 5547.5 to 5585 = 1.04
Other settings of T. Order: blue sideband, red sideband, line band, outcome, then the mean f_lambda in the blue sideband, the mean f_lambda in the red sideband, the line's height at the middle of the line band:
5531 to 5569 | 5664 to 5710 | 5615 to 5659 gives -2.2 A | 8.81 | 8.73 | 8.76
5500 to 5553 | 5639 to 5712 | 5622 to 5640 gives 0.8 A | 8.69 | 9.07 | 8.96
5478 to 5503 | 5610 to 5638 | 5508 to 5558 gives -2.4 A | 8.17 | 8.6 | 8.31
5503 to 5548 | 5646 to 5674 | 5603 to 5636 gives 2.5 A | 8.66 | 9.49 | 9.24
